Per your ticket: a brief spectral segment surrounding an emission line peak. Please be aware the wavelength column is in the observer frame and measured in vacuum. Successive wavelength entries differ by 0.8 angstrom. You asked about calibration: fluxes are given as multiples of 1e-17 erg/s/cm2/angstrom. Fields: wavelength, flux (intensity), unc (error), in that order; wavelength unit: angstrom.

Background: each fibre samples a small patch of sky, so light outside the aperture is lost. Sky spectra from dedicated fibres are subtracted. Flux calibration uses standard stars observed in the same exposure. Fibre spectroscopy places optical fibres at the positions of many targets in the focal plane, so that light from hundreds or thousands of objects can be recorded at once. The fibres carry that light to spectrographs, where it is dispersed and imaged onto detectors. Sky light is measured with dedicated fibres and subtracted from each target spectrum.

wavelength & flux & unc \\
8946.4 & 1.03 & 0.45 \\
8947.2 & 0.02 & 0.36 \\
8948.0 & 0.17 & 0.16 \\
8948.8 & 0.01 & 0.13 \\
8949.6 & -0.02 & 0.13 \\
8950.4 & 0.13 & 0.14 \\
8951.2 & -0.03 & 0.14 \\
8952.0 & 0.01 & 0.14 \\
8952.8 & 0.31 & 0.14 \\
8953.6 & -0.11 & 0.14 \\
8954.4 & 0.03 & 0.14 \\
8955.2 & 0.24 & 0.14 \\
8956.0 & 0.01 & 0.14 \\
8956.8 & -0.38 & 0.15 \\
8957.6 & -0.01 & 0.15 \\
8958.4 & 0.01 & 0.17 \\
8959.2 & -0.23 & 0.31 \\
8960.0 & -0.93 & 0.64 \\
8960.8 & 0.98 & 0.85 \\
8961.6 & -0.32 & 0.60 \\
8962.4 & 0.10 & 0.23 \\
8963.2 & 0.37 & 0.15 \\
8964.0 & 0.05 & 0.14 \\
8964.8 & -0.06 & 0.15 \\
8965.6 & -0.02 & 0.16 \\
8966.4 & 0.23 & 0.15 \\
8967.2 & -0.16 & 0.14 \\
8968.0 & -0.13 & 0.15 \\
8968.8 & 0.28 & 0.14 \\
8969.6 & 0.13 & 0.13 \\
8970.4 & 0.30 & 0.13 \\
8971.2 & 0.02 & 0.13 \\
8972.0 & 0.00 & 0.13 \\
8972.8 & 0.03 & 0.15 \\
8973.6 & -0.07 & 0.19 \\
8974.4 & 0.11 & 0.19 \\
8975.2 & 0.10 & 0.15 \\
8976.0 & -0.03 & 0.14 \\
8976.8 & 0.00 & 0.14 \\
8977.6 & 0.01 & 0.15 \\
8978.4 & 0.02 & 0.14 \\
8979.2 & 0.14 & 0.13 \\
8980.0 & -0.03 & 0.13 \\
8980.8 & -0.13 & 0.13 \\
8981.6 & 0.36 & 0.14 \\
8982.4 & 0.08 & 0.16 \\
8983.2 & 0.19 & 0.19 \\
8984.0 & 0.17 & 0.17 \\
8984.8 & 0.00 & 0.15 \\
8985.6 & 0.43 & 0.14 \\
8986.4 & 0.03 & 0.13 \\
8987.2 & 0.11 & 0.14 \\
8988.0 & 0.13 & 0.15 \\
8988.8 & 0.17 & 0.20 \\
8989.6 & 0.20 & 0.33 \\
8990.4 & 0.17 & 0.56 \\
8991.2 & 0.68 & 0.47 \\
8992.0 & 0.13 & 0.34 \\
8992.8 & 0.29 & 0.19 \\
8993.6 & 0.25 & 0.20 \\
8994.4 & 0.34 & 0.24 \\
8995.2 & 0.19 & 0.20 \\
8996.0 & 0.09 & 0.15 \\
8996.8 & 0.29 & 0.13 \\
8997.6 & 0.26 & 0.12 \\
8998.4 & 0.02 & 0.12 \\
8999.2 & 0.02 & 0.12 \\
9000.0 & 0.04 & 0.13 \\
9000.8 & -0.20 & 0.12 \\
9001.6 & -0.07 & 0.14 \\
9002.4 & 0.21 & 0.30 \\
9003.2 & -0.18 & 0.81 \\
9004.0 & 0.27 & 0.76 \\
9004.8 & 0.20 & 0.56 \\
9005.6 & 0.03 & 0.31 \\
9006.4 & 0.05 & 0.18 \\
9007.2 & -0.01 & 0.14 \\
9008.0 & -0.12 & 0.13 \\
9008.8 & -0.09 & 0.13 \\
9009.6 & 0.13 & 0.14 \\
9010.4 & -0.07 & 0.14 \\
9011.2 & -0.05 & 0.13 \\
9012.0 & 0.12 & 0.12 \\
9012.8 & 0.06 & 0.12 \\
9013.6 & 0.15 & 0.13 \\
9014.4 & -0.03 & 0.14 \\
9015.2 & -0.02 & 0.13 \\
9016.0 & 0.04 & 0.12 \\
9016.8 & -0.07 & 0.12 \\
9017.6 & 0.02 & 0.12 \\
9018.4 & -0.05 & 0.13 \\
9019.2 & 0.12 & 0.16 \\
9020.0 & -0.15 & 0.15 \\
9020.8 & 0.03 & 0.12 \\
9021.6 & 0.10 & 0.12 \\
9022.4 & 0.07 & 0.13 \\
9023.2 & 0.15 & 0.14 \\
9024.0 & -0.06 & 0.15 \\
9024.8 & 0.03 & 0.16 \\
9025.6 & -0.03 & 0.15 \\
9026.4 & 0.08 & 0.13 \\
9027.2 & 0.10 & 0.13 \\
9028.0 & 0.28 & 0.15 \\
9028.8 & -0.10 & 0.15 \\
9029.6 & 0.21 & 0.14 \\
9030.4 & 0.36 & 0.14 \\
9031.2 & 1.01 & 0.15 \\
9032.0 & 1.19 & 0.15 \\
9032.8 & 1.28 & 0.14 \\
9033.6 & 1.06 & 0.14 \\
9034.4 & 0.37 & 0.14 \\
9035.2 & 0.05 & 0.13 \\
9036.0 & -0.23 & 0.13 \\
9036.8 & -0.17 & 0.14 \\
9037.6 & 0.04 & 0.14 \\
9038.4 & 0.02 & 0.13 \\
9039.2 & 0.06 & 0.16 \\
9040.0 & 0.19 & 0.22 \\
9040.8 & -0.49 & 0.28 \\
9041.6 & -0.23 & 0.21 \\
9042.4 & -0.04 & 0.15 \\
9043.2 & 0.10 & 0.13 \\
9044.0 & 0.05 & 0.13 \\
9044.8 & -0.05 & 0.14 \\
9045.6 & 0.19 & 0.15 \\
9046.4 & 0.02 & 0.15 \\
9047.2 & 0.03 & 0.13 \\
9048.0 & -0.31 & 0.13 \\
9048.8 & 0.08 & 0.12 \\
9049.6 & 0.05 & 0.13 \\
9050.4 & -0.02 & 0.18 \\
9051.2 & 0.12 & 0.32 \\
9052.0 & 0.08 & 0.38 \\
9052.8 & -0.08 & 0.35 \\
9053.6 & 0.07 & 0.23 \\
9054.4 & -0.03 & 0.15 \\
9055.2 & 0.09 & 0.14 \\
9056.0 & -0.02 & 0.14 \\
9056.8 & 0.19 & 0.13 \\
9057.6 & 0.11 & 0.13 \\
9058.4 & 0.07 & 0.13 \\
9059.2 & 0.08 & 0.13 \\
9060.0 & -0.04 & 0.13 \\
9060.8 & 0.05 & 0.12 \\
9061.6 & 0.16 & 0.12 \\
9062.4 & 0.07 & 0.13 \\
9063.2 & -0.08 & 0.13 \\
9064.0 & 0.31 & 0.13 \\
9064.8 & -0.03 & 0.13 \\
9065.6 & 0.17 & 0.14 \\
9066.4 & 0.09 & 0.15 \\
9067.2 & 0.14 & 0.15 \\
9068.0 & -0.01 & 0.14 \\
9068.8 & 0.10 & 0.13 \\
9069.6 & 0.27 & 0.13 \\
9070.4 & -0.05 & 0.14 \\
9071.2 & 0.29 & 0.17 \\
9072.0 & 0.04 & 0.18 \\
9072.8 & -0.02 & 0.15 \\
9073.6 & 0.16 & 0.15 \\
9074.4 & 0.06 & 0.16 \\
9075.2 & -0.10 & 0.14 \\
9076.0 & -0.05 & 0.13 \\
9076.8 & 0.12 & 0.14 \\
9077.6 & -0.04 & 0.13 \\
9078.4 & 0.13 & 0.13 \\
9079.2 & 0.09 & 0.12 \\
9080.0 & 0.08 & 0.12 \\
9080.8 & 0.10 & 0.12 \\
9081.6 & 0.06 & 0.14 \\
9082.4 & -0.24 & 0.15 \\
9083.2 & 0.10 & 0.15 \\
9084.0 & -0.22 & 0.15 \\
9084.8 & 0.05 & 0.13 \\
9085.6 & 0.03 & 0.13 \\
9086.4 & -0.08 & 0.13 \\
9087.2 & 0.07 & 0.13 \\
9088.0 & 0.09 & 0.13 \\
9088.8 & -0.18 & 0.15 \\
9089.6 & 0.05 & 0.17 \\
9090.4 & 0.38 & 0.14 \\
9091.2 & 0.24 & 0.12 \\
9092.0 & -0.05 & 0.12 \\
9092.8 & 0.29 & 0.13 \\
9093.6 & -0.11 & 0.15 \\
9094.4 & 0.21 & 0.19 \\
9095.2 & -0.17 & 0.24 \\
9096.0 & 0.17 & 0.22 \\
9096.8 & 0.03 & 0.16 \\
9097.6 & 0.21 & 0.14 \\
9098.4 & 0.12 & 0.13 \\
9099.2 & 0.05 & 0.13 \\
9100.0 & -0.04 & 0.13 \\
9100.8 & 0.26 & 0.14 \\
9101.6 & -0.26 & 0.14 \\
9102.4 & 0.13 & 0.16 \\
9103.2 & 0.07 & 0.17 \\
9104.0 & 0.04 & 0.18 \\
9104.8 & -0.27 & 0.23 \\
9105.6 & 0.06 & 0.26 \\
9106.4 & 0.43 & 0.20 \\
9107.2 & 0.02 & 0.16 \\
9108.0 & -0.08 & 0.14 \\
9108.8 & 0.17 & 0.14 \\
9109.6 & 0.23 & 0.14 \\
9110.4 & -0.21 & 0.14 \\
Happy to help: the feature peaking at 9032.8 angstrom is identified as Hbeta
